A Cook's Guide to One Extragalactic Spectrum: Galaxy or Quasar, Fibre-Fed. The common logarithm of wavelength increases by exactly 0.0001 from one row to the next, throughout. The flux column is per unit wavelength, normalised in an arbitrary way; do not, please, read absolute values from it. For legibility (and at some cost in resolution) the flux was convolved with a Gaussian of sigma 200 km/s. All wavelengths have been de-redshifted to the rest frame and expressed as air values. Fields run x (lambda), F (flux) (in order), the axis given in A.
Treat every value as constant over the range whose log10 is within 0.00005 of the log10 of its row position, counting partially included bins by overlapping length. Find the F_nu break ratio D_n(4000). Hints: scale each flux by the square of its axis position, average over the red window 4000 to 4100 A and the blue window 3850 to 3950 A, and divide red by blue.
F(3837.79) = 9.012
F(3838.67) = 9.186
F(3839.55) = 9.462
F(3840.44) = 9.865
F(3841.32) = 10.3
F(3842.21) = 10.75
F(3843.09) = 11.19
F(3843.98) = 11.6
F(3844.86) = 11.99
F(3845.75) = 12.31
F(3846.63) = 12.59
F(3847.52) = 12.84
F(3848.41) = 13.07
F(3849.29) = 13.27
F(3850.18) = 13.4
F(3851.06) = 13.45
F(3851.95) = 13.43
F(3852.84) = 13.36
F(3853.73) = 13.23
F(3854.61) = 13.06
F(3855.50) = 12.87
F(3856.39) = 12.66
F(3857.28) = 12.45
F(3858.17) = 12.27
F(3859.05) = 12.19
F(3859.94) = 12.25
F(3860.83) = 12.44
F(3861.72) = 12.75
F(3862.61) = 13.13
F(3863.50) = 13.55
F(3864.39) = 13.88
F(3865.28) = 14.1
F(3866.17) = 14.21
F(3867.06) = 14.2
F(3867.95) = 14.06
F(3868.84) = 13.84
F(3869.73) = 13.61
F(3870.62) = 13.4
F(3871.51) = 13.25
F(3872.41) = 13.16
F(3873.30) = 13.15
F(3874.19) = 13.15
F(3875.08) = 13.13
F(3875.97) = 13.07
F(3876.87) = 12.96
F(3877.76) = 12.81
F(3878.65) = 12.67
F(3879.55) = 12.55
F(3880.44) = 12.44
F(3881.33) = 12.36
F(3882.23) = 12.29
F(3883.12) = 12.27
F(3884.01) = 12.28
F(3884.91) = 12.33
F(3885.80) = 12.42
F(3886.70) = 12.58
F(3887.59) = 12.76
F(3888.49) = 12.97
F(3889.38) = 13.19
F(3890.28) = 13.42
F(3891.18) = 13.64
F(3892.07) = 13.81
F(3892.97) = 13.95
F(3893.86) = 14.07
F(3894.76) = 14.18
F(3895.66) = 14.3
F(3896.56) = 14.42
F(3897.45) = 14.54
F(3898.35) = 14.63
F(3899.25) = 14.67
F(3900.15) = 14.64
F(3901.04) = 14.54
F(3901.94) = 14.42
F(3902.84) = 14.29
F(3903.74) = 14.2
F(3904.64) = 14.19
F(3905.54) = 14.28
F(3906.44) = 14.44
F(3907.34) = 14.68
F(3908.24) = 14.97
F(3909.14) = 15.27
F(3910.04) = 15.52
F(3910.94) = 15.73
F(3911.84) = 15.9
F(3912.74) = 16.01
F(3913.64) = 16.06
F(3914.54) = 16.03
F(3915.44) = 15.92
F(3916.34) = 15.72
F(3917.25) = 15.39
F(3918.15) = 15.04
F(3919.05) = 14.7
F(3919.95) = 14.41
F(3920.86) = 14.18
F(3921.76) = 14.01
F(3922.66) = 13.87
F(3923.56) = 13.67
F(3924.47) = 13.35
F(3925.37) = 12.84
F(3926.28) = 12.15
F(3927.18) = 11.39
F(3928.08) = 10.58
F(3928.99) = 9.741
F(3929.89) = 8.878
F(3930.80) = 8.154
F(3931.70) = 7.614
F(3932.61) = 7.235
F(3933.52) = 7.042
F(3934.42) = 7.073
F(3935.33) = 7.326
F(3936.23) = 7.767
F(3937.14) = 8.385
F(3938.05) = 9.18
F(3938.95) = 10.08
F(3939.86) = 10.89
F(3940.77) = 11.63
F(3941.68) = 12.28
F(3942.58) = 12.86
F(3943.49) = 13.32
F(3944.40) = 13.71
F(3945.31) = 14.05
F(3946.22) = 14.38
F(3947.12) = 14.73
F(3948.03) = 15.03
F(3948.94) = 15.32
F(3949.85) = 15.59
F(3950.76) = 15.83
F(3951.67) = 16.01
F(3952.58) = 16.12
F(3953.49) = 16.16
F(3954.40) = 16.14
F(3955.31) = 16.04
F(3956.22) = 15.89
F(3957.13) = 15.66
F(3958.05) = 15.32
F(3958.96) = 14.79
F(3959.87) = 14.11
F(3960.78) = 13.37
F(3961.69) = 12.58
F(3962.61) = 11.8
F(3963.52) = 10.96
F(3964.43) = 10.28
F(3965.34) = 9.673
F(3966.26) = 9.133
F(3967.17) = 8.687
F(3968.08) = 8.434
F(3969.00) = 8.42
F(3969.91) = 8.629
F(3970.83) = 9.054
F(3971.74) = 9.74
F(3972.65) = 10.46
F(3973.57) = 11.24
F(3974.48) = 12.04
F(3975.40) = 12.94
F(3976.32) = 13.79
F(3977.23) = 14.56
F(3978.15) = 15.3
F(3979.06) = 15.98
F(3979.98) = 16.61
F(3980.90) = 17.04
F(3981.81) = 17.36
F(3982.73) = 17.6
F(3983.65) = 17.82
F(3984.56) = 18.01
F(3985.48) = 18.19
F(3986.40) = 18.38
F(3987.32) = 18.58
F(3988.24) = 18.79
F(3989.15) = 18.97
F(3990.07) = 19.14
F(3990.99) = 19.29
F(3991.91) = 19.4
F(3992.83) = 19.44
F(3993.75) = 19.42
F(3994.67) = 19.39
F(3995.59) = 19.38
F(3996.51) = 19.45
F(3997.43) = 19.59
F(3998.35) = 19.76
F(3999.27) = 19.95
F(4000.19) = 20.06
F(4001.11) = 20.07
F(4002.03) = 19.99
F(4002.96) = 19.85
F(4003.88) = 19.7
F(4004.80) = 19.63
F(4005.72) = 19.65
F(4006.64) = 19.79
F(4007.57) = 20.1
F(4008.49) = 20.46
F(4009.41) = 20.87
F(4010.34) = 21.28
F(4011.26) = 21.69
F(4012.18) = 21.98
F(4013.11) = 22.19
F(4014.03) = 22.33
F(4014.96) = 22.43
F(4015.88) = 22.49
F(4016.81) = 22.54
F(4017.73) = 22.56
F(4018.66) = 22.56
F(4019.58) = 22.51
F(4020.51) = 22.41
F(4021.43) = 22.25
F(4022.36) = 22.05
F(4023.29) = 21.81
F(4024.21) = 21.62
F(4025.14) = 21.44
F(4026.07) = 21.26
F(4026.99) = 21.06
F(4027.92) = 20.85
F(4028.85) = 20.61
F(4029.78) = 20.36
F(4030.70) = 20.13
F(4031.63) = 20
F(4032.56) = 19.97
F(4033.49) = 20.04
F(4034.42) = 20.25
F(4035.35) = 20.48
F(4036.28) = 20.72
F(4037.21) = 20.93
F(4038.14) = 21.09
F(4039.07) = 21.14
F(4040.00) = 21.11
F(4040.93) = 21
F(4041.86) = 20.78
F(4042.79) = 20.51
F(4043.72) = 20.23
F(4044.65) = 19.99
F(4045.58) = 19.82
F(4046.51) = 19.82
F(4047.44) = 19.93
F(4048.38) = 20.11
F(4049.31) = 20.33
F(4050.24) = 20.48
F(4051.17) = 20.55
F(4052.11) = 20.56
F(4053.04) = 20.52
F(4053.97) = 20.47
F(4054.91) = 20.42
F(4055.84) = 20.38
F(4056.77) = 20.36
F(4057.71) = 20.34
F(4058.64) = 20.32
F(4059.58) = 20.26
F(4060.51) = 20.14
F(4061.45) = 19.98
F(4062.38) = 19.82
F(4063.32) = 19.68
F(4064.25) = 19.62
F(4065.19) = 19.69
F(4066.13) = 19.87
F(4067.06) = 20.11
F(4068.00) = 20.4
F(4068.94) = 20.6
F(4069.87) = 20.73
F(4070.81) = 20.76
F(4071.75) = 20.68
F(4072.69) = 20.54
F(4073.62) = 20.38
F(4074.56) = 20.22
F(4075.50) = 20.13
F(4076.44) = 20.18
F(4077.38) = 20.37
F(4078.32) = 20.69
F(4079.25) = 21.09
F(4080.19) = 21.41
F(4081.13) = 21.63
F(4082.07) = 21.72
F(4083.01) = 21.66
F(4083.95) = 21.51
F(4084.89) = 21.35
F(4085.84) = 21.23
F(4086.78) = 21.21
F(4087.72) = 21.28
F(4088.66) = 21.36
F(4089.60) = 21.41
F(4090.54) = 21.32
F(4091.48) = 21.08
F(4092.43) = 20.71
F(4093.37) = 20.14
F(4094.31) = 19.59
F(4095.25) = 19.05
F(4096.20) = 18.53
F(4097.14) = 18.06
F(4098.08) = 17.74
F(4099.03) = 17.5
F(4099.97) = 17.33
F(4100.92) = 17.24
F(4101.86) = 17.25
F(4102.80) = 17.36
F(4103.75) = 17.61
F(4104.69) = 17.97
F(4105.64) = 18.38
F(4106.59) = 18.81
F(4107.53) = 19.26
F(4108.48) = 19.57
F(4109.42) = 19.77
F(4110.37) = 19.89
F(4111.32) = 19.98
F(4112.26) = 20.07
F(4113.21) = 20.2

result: 1.7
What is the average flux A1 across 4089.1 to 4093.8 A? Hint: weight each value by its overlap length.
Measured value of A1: 20.9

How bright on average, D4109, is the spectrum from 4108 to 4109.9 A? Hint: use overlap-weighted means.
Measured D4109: 19.7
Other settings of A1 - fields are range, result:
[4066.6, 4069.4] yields 20.3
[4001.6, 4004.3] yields 19.8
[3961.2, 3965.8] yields 11.1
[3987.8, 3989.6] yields 19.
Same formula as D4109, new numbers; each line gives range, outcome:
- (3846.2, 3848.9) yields 12.8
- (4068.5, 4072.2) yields 20.7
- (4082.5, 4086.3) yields 21.4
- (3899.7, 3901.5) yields 14.6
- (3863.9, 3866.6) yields 14.1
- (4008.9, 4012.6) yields 21.5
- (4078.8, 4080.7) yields 21.2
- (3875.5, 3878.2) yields 12.9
